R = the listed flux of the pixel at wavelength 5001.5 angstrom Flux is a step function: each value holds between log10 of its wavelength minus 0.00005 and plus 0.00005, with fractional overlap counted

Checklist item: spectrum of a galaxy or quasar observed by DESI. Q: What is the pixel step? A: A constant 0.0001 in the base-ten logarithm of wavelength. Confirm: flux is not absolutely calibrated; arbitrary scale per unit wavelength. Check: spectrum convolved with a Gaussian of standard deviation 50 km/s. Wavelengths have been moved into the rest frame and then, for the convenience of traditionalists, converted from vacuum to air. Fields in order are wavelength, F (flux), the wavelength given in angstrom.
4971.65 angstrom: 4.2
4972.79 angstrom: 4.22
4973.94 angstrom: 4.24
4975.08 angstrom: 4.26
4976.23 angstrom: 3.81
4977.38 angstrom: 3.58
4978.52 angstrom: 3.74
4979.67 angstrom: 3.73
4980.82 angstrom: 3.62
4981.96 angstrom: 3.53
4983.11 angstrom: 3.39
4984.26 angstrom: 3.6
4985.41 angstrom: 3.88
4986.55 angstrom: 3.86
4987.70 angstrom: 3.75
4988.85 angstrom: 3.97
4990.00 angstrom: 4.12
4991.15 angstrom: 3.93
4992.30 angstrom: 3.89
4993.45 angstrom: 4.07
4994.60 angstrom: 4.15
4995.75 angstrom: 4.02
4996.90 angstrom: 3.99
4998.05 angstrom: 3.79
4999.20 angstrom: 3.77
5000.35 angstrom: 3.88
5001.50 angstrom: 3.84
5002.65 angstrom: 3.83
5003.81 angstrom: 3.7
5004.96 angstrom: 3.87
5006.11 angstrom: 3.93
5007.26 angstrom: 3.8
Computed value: 3.84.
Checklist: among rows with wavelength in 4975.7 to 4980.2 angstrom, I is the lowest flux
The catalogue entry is 3.58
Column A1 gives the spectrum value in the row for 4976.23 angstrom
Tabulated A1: 3.81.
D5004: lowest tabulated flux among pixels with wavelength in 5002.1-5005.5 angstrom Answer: 3.7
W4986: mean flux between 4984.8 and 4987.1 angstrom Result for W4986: 3.88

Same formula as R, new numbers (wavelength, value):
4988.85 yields 3.97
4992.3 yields 3.89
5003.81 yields 3.7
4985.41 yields 3.88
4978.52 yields 3.74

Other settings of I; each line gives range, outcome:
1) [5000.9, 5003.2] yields 3.83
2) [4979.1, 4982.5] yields 3.53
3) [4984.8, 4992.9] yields 3.75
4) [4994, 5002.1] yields 3.77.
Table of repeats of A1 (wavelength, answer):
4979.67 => 3.73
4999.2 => 3.77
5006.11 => 3.93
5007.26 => 3.8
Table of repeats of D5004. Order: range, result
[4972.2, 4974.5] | 4.22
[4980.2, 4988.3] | 3.39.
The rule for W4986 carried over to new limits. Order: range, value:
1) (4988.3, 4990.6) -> 4.04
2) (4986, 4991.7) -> 3.92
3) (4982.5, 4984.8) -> 3.49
